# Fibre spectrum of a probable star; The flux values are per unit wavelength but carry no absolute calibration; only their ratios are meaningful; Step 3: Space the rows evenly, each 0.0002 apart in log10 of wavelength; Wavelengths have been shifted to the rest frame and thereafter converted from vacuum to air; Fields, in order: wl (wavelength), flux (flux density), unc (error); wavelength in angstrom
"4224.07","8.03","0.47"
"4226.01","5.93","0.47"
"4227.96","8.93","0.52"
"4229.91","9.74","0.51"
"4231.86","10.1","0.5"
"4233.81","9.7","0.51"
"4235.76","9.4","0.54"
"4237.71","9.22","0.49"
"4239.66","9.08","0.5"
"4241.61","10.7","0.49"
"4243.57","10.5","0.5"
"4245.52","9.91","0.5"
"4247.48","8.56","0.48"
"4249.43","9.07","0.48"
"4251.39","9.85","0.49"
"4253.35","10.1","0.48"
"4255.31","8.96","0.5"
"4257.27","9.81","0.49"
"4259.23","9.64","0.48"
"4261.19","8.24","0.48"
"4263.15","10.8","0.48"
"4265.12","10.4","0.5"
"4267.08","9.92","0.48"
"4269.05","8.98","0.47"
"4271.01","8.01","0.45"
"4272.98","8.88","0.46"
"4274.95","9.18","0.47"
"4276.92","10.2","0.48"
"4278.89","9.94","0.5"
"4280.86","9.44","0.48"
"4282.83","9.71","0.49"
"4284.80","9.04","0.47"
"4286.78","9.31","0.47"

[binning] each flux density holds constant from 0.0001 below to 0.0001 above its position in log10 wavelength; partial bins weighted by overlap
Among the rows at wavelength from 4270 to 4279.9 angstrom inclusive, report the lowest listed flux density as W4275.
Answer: 8.01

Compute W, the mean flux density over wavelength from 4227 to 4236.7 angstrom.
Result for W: 9.57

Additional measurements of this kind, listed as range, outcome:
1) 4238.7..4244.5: 10.1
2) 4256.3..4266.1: 9.78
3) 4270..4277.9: 9.07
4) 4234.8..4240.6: 9.24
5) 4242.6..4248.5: 9.66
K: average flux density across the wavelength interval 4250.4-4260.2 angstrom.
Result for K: 9.67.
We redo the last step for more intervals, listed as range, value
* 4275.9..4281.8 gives 9.86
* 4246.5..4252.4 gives 9.16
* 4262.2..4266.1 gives 10.6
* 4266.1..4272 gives 8.97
